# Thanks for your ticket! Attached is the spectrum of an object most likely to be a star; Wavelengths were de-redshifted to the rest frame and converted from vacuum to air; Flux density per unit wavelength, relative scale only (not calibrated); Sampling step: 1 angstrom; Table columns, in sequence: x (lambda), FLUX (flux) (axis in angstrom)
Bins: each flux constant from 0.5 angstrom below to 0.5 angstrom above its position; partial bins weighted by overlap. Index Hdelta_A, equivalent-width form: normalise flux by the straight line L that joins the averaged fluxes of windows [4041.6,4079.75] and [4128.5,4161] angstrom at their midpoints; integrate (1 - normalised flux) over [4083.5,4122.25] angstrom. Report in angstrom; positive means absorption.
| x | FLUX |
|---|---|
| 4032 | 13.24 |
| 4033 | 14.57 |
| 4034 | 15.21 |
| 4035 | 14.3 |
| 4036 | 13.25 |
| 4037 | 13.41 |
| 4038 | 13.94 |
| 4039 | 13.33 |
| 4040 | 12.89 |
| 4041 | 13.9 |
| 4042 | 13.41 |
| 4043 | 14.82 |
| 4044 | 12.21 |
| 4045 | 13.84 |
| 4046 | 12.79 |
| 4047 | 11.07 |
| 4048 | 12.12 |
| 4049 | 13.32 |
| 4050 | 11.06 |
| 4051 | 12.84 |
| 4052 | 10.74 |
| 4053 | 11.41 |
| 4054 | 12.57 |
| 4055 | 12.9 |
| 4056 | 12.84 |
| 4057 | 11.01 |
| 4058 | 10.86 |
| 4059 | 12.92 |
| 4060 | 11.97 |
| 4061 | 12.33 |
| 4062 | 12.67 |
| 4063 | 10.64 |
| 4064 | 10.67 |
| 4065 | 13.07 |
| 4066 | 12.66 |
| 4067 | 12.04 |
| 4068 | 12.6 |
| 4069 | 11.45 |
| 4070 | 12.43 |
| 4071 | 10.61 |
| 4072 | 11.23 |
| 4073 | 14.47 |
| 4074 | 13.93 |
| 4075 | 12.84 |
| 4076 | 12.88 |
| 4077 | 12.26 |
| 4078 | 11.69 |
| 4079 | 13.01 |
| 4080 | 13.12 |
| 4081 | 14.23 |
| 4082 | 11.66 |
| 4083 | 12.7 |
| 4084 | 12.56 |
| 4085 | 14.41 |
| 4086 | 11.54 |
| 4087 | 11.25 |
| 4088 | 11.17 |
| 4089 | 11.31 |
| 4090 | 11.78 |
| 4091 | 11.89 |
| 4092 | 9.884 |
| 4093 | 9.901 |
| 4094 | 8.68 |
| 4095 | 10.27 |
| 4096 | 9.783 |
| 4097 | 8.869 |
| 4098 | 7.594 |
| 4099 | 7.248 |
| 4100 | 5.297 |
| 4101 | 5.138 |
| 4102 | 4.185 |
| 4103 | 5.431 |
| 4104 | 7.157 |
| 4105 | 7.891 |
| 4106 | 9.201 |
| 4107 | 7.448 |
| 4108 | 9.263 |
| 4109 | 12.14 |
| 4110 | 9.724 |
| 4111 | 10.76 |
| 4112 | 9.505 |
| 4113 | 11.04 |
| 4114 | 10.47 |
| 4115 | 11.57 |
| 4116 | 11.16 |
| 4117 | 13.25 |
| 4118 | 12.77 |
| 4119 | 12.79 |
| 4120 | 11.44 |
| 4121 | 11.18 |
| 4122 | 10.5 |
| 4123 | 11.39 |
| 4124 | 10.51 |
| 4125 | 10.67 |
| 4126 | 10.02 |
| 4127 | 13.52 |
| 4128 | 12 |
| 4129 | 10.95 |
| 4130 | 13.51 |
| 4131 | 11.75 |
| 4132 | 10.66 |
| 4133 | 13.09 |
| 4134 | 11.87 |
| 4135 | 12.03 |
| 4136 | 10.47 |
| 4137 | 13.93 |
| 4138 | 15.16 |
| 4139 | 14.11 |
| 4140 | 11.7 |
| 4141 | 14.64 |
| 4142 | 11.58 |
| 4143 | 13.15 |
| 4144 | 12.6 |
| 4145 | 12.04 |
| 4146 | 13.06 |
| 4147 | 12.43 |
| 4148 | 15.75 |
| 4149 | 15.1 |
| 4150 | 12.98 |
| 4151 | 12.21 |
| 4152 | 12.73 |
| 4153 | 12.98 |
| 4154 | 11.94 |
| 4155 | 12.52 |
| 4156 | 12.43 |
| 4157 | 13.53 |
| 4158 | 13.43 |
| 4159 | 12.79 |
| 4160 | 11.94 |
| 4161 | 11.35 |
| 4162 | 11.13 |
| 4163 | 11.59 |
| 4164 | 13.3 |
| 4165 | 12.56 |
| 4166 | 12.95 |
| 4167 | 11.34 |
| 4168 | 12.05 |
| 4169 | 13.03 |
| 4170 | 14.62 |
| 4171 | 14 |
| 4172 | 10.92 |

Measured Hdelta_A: 8.1 angstrom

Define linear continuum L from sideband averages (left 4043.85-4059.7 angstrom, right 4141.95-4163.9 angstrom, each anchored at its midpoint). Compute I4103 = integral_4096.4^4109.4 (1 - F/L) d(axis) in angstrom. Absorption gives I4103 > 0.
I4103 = 5.2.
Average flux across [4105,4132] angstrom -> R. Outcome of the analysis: 11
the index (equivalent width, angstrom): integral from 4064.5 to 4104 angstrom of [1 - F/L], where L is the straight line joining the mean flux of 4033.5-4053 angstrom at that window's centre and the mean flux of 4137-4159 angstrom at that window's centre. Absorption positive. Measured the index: 6.6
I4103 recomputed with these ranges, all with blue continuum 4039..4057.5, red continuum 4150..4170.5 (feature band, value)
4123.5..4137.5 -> 0.8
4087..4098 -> 2.0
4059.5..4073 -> 0.6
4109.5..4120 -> 1.0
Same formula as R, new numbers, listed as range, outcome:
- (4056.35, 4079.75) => 12.2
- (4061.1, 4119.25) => 10.8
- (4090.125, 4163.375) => 11.2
